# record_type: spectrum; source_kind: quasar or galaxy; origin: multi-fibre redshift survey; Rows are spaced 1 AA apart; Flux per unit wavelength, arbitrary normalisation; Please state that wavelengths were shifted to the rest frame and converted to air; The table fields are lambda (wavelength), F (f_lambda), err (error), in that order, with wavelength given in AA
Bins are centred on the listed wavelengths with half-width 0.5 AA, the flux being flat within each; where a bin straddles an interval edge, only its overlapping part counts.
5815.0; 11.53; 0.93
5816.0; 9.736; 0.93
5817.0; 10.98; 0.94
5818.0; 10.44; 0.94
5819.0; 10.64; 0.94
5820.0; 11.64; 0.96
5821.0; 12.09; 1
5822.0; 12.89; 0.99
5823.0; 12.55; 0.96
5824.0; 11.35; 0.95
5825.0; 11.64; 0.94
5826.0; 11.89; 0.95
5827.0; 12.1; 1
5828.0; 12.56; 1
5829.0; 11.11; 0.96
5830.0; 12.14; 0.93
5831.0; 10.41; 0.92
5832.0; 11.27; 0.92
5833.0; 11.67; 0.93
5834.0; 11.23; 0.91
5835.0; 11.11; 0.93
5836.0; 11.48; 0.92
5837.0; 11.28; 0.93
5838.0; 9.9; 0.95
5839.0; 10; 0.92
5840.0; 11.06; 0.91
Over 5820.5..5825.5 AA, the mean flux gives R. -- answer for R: 12.1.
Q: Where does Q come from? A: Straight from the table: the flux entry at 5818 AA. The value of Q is 10.44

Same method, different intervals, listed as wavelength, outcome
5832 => 11.27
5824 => 11.35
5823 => 12.55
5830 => 12.14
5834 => 11.23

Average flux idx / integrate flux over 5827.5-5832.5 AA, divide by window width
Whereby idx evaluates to 11.5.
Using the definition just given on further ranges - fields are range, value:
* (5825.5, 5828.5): 12.2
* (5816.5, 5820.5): 10.9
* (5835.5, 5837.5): 11.4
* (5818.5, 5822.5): 11.8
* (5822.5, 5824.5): 11.9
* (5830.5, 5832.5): 10.8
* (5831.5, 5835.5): 11.3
